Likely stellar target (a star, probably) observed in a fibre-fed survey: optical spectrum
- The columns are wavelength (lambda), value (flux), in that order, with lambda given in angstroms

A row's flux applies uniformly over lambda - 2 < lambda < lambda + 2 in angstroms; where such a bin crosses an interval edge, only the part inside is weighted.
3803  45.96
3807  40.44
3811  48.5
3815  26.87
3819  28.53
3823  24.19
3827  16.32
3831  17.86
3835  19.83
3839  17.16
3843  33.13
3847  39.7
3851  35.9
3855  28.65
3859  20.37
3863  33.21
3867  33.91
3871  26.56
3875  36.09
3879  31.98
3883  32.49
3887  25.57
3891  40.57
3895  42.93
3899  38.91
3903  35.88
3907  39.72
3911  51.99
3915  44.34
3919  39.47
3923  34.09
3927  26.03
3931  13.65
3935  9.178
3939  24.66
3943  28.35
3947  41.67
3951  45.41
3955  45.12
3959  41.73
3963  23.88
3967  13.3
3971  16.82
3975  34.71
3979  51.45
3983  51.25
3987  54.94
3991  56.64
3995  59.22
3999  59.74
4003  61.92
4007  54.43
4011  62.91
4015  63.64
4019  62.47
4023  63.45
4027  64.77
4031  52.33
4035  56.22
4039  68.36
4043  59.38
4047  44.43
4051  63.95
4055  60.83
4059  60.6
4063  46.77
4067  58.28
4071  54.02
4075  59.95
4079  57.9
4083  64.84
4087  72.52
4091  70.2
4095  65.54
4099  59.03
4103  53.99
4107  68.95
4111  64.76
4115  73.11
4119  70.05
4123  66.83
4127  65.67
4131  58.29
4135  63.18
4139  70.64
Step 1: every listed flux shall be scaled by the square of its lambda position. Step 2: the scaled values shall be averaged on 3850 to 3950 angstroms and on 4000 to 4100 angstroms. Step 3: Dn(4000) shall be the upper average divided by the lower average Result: 2.0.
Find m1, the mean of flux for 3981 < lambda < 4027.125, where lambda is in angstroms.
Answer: 59.4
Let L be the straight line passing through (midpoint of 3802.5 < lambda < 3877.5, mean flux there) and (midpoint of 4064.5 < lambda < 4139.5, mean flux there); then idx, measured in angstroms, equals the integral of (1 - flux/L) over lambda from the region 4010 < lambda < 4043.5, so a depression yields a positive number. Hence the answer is -4.7 angstroms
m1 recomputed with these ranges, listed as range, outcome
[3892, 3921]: 41.8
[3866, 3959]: 34.4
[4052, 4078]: 57.1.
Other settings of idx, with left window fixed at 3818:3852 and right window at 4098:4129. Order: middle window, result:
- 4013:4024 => -2.4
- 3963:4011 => 1.4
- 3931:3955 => 6.7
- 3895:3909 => -1.5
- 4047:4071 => 0.4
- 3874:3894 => -0.7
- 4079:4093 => -1.4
